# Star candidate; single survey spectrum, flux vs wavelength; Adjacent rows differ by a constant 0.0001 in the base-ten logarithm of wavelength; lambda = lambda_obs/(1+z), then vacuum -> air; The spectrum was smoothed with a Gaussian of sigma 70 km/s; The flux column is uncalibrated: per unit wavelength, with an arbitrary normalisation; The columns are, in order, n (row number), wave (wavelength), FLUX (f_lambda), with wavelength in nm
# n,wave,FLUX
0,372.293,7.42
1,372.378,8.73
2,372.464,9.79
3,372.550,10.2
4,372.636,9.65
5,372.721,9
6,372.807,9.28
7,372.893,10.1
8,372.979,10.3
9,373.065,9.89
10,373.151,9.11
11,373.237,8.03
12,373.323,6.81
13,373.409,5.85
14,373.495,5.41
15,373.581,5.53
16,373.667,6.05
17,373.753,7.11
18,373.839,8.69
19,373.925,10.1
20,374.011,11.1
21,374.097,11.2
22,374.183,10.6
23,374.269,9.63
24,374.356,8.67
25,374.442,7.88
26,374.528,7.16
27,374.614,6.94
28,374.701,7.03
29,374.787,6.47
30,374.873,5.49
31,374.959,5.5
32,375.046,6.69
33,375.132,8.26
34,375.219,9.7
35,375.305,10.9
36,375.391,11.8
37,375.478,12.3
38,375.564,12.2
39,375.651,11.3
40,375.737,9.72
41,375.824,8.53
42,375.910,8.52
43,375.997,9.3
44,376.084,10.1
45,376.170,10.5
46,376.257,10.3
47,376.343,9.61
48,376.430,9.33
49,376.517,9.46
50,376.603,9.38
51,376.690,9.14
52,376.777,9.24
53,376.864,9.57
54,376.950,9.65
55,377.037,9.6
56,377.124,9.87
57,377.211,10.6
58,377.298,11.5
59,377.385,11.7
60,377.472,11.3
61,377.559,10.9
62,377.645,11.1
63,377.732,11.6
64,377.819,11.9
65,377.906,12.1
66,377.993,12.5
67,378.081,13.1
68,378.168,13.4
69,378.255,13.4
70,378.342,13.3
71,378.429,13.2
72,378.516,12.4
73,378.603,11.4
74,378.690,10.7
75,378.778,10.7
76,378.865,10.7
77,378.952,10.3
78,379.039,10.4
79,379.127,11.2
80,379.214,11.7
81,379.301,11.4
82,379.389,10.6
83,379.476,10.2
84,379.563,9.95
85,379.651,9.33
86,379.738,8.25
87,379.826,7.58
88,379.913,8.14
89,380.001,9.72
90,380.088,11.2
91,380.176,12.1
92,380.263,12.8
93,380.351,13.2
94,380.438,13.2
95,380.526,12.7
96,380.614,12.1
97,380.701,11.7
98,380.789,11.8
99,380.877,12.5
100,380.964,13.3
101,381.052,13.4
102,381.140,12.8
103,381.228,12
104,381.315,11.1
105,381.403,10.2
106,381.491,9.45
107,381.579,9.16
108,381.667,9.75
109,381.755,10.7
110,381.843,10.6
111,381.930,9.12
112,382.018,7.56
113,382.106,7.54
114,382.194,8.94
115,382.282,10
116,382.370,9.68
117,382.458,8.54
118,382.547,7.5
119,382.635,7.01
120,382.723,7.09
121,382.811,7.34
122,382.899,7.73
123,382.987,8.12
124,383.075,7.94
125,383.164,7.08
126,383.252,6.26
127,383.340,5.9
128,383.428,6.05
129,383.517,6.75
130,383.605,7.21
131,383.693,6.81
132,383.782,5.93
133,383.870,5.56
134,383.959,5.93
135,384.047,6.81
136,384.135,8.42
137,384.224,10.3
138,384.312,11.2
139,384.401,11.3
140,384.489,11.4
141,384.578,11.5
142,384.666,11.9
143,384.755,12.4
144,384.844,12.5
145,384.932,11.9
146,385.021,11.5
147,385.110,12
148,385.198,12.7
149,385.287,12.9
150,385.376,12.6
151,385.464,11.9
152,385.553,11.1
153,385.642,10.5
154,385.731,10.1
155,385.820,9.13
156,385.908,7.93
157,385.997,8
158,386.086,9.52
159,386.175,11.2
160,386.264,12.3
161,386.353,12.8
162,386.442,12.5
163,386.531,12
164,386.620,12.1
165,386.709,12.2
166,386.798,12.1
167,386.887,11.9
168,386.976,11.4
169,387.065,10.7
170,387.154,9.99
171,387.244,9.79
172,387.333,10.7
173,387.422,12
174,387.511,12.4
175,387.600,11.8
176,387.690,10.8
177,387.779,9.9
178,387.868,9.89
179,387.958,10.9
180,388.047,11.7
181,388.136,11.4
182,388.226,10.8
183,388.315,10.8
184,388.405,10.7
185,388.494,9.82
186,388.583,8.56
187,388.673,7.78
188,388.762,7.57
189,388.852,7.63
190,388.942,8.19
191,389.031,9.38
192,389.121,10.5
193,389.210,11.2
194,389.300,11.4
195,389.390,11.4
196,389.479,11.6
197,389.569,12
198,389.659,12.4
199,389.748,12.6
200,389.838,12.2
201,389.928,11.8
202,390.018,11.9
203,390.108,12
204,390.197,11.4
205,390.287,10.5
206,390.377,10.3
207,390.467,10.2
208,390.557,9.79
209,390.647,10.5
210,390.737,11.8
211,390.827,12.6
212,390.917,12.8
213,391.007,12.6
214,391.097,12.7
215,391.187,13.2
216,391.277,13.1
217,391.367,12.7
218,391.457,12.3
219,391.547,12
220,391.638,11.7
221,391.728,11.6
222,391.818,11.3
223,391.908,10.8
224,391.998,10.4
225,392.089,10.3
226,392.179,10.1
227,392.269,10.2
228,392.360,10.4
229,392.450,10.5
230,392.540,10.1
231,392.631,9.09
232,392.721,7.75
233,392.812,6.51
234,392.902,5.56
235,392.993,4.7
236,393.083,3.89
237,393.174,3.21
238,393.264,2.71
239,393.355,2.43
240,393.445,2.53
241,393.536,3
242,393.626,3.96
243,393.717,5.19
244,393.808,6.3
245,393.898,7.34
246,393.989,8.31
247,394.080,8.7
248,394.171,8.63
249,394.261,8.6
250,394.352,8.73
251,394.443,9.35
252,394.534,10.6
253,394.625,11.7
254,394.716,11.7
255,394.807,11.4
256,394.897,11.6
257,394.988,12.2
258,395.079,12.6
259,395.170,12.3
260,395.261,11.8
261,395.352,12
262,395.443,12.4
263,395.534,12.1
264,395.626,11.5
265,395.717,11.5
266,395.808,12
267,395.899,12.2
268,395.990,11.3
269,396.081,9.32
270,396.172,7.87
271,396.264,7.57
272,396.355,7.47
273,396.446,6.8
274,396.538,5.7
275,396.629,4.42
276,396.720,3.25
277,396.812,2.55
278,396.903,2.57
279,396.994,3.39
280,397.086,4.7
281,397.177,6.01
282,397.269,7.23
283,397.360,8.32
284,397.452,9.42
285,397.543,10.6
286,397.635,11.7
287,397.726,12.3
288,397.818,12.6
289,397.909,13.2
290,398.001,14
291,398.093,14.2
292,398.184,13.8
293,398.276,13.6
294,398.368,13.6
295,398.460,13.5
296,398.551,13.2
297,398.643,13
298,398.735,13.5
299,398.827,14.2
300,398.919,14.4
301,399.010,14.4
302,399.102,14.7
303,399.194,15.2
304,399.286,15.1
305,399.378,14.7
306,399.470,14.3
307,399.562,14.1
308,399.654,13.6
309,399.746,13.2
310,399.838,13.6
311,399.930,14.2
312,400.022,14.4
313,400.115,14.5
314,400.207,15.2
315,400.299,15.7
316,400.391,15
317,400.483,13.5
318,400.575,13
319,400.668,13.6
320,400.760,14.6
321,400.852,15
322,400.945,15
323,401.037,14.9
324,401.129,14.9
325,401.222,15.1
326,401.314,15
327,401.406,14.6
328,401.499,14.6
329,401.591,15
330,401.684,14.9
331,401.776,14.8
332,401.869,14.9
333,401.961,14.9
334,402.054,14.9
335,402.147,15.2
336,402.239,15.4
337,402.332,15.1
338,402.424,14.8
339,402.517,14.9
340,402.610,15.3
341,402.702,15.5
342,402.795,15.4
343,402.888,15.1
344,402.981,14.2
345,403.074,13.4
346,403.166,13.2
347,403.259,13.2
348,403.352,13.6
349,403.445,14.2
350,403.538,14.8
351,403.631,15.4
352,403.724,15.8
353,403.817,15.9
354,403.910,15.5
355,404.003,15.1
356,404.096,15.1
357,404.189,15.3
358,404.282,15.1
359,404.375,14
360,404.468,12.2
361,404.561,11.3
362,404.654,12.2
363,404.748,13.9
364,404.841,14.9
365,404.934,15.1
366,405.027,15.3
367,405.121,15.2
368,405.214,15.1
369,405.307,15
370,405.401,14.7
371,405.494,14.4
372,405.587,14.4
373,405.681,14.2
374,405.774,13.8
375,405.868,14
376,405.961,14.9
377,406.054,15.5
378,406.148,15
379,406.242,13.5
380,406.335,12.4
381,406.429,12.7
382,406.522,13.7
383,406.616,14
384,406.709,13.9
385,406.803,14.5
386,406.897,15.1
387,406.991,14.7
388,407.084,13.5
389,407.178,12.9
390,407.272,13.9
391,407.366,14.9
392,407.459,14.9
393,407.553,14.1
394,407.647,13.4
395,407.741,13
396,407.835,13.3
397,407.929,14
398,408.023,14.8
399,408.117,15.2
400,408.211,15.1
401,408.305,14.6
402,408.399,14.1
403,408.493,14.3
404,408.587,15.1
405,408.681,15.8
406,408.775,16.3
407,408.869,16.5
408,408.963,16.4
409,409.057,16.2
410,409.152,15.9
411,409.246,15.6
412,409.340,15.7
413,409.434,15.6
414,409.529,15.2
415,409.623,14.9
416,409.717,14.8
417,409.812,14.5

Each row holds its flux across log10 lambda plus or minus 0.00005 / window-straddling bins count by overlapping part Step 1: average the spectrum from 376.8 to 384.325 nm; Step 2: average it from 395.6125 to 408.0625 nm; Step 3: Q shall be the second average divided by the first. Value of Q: 1.31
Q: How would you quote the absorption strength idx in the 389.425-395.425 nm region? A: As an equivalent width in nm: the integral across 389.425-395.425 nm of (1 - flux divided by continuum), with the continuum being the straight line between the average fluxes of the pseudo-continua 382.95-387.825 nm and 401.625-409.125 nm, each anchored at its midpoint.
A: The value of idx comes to 0.943 nm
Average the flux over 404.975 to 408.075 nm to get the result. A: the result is 14.2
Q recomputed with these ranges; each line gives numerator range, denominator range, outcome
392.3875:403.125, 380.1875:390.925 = 1.09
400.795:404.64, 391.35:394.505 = 1.84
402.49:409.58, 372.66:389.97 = 1.44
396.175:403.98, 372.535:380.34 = 1.30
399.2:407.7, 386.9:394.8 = 1.47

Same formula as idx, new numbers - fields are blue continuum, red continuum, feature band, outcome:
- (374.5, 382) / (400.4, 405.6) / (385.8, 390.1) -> 0.469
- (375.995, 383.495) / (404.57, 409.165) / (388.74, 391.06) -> 0.159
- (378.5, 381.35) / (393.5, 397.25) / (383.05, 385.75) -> 0.219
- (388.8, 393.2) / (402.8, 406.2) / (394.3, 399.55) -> 0.616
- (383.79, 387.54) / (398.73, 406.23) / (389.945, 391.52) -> 0.022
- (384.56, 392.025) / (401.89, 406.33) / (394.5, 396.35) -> 0.217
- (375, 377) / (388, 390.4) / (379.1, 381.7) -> -0.259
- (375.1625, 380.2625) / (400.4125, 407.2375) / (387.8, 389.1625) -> 0.282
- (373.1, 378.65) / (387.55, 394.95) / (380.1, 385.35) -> -0.077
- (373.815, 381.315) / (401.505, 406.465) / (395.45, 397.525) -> 0.875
